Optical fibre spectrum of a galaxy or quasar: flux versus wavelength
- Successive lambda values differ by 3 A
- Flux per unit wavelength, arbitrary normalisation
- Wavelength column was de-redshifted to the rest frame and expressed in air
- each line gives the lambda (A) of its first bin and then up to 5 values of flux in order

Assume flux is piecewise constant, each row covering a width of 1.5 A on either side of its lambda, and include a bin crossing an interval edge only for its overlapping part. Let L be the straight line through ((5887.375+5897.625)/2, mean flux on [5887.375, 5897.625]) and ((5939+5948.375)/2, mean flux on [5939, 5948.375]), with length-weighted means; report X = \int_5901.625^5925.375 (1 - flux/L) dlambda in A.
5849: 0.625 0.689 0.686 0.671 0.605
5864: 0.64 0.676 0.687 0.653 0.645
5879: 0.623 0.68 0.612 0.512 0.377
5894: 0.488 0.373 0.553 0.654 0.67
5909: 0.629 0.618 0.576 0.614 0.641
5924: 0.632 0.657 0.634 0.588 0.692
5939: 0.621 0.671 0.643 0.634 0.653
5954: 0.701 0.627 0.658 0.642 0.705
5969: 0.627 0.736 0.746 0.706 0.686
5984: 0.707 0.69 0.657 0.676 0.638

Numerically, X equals -4.94 A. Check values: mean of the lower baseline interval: 0.437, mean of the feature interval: 0.629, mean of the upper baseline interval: 0.647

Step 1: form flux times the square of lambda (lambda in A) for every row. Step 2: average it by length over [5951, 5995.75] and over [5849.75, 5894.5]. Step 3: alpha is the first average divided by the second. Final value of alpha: 1.14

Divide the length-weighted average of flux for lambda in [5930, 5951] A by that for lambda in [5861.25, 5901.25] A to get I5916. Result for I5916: 1.11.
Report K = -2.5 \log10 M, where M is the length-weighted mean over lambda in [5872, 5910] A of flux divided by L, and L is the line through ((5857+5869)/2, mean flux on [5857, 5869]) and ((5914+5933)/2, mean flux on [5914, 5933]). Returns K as 0.12 mag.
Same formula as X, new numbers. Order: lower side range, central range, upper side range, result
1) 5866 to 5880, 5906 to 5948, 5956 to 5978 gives 2.3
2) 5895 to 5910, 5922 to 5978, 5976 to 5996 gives -2.2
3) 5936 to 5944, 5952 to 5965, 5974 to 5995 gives 0.2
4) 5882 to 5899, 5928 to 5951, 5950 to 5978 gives -0.9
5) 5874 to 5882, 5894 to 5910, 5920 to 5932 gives 1.9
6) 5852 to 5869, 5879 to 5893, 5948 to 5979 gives 2.4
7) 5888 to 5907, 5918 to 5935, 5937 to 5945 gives -0.8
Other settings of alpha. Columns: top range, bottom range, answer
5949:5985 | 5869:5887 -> 1.09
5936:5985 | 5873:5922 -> 1.18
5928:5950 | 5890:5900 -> 1.49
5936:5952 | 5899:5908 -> 1.04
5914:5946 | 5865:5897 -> 1.10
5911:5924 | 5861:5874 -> 0.95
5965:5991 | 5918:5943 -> 1.11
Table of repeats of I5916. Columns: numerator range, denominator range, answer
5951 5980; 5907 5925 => 1.10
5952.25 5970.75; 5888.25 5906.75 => 1.29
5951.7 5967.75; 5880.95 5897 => 1.29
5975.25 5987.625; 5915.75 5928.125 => 1.11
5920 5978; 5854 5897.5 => 1.10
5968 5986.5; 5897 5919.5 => 1.17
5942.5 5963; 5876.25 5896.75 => 1.20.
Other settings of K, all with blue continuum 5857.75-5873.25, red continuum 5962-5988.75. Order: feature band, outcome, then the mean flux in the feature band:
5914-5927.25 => 0.09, 0.623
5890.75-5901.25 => 0.42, 0.454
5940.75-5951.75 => 0.06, 0.65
